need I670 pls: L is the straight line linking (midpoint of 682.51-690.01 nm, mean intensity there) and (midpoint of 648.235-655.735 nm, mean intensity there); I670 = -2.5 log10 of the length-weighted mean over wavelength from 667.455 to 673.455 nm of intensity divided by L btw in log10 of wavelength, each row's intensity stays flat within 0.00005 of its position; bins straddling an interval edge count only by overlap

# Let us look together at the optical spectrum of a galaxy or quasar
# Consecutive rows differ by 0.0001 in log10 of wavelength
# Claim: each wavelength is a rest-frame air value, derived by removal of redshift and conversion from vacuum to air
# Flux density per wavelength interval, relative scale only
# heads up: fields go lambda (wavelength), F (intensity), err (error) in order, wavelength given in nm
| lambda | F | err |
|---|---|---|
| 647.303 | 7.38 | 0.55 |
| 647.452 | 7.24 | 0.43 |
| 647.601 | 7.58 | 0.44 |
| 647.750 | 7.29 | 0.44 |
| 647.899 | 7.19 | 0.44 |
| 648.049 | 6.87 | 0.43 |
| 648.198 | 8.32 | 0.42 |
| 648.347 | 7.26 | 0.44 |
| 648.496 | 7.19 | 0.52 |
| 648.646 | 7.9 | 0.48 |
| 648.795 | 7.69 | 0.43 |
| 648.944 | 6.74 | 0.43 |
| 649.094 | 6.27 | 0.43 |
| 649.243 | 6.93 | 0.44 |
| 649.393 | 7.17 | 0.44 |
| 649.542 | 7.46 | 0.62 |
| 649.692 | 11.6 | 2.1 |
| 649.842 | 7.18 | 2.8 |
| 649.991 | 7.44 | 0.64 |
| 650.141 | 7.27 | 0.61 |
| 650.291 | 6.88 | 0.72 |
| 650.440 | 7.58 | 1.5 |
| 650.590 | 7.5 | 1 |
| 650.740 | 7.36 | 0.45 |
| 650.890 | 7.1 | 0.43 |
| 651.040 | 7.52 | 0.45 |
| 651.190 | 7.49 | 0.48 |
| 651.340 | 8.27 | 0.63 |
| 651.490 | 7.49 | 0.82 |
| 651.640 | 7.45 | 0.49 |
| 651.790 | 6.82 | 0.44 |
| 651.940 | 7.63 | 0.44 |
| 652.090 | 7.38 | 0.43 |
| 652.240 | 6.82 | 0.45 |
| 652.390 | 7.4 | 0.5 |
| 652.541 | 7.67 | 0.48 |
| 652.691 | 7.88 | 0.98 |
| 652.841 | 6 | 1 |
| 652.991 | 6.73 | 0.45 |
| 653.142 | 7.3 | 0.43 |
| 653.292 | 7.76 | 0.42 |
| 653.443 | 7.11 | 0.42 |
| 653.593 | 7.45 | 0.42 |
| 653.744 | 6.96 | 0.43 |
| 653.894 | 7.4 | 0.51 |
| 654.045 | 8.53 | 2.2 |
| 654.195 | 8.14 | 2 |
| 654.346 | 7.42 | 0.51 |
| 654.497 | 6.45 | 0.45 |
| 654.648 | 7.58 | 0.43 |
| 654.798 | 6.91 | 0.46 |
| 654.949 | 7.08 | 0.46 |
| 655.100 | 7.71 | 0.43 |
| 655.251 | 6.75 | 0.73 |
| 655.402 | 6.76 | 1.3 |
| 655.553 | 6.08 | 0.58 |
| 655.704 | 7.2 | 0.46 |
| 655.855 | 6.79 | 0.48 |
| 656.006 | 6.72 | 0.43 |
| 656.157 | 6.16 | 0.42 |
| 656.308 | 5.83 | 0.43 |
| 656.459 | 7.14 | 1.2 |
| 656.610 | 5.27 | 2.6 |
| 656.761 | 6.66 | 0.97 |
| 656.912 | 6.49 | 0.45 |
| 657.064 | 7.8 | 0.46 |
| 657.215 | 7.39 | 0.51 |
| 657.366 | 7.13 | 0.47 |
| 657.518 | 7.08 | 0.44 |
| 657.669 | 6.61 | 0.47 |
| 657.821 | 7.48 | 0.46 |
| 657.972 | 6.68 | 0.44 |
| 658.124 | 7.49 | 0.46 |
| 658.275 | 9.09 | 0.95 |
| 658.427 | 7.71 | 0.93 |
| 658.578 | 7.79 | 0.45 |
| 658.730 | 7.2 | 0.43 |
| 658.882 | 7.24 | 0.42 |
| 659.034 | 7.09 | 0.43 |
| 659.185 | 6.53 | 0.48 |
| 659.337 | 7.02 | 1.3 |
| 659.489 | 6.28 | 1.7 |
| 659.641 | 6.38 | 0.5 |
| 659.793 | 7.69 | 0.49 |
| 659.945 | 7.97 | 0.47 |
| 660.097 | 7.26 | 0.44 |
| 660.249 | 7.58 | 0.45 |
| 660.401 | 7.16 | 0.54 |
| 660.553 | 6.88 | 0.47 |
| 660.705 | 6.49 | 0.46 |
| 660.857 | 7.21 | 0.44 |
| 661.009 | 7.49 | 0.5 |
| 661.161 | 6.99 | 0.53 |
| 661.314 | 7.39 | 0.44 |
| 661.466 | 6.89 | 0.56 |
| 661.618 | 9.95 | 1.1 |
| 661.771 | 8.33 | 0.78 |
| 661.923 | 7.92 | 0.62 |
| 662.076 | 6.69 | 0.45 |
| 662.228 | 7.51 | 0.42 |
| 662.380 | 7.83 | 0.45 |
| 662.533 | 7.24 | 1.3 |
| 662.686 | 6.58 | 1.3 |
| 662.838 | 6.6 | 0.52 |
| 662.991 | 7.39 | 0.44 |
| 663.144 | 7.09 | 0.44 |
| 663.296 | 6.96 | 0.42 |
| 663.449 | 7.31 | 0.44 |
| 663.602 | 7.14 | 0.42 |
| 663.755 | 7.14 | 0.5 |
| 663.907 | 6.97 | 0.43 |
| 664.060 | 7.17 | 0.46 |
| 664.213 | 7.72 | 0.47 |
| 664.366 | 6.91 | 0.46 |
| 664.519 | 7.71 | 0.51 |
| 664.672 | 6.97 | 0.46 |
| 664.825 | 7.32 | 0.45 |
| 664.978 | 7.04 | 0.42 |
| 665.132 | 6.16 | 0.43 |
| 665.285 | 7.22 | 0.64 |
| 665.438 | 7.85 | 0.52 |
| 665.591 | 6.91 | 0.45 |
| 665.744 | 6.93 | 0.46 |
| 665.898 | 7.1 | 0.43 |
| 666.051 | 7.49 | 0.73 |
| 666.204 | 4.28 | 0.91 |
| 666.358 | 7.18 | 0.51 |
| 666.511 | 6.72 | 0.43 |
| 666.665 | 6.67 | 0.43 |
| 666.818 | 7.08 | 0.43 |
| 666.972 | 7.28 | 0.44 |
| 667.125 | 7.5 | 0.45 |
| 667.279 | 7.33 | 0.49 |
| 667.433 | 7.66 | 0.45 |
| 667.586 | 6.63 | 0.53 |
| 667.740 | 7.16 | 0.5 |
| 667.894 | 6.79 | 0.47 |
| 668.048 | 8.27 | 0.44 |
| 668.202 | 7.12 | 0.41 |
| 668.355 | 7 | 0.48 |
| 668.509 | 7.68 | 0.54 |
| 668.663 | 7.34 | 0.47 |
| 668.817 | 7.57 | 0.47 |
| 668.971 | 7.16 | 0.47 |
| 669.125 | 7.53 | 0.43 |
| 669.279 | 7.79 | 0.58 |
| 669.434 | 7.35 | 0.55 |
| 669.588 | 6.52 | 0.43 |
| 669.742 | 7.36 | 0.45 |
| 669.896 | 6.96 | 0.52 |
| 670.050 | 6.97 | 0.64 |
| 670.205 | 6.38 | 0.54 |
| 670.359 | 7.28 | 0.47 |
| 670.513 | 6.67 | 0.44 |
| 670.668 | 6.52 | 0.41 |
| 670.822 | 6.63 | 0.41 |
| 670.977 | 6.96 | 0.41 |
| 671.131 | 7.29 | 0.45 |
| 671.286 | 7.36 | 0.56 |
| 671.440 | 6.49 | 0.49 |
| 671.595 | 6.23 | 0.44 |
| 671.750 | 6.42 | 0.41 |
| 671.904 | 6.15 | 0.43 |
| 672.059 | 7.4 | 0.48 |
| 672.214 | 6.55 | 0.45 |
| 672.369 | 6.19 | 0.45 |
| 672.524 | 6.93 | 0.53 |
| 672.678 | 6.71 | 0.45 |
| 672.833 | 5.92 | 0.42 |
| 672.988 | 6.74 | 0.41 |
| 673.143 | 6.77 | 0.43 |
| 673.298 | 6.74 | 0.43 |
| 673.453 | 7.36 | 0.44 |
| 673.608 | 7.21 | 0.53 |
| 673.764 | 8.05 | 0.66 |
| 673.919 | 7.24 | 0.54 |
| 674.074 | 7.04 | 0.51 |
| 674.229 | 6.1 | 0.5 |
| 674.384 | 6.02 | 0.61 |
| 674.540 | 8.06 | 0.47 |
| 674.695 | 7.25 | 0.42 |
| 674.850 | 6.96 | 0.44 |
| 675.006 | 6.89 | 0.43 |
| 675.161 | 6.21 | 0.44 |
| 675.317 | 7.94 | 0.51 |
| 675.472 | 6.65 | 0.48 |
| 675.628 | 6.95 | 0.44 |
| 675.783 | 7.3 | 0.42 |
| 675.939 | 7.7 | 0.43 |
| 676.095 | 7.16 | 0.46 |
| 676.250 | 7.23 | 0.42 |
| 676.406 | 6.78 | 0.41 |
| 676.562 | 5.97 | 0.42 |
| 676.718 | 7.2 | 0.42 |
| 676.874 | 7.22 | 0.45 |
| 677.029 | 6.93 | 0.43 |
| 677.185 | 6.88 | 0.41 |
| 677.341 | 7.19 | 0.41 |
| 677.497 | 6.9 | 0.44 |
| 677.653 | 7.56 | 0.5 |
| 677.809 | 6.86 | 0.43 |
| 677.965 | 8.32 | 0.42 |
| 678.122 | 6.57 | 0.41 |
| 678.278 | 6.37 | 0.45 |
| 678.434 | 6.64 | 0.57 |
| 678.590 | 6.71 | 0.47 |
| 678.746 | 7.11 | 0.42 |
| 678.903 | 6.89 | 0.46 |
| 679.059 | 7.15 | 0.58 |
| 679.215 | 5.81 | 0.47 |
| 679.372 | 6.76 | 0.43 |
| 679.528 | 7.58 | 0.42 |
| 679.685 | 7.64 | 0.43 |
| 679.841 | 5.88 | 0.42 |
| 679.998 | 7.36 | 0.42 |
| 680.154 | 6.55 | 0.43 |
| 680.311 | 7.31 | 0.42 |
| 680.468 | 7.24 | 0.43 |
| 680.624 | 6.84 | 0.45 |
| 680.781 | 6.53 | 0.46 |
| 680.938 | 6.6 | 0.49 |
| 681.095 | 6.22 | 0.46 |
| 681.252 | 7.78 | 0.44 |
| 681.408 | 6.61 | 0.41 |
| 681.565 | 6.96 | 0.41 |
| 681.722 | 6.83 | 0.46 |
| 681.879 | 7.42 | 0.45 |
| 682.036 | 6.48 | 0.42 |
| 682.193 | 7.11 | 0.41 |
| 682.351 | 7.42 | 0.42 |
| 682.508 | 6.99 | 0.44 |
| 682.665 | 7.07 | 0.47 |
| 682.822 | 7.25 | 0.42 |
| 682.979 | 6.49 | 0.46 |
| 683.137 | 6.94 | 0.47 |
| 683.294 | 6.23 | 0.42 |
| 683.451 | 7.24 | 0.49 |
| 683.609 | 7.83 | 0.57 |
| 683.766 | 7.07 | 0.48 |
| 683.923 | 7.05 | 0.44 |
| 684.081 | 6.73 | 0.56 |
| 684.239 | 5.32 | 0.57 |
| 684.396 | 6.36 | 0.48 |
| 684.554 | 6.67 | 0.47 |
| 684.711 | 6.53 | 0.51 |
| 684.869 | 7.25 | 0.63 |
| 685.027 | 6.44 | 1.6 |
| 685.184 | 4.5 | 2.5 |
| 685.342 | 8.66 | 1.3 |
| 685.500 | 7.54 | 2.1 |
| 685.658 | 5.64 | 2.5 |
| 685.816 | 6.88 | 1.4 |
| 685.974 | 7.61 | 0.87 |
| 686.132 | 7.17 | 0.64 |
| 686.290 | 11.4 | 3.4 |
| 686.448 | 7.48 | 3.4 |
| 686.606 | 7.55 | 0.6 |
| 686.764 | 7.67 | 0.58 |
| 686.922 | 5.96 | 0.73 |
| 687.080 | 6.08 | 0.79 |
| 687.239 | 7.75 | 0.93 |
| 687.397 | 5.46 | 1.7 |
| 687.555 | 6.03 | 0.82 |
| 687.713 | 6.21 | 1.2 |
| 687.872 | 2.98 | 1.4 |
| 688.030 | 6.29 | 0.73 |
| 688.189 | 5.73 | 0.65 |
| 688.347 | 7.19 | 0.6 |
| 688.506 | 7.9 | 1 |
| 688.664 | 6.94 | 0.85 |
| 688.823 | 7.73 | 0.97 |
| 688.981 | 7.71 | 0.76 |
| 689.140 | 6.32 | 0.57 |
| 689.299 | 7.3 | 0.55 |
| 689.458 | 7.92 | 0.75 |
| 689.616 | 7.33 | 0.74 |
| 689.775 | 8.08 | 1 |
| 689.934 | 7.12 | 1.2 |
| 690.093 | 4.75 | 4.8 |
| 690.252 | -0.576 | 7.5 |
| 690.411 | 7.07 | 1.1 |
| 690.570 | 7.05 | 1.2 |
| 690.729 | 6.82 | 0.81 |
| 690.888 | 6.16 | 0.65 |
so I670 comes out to 0.03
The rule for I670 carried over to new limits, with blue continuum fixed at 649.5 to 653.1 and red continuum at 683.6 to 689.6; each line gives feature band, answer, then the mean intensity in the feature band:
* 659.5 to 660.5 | 0.012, 7.26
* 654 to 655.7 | 0.035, 7.19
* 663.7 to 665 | 0.004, 7.23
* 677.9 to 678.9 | 0.013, 6.93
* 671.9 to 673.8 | 0.044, 6.82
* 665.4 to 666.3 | 0.080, 6.72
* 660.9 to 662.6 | -0.050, 7.65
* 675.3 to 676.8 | -0.001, 7.05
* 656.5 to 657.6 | 0.084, 6.84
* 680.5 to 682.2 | 0.015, 6.86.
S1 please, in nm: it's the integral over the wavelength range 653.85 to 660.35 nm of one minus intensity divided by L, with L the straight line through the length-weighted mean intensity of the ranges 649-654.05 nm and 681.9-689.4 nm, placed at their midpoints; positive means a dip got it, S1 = 0.20 nm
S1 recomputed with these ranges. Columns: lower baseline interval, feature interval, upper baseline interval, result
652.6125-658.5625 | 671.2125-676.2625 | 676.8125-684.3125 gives 0.05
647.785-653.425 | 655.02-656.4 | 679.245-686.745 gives 0.13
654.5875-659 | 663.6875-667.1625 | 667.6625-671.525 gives 0.04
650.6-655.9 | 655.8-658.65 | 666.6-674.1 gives 0.08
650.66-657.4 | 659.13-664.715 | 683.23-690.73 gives -0.18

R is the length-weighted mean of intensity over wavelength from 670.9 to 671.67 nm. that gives 6.87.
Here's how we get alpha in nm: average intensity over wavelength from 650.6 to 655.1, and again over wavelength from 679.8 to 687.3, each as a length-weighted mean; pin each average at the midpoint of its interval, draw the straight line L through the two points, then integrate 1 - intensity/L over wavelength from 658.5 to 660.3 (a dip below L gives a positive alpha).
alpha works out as 0.027 nm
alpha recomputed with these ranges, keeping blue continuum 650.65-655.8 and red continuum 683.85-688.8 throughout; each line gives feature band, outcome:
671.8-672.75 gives 0.04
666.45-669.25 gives -0.09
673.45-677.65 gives -0.08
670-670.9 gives 0.03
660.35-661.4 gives 0.01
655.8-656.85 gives 0.13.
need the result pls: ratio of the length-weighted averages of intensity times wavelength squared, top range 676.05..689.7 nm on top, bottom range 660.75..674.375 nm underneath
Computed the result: 1.02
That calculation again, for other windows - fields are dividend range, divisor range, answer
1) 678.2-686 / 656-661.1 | 1.04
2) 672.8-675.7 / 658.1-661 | 1.00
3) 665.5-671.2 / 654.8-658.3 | 1.06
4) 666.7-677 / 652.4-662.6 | 1.02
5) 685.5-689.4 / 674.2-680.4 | 1.02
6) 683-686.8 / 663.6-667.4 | 1.06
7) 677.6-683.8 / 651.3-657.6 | 1.06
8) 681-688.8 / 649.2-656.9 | 1.04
